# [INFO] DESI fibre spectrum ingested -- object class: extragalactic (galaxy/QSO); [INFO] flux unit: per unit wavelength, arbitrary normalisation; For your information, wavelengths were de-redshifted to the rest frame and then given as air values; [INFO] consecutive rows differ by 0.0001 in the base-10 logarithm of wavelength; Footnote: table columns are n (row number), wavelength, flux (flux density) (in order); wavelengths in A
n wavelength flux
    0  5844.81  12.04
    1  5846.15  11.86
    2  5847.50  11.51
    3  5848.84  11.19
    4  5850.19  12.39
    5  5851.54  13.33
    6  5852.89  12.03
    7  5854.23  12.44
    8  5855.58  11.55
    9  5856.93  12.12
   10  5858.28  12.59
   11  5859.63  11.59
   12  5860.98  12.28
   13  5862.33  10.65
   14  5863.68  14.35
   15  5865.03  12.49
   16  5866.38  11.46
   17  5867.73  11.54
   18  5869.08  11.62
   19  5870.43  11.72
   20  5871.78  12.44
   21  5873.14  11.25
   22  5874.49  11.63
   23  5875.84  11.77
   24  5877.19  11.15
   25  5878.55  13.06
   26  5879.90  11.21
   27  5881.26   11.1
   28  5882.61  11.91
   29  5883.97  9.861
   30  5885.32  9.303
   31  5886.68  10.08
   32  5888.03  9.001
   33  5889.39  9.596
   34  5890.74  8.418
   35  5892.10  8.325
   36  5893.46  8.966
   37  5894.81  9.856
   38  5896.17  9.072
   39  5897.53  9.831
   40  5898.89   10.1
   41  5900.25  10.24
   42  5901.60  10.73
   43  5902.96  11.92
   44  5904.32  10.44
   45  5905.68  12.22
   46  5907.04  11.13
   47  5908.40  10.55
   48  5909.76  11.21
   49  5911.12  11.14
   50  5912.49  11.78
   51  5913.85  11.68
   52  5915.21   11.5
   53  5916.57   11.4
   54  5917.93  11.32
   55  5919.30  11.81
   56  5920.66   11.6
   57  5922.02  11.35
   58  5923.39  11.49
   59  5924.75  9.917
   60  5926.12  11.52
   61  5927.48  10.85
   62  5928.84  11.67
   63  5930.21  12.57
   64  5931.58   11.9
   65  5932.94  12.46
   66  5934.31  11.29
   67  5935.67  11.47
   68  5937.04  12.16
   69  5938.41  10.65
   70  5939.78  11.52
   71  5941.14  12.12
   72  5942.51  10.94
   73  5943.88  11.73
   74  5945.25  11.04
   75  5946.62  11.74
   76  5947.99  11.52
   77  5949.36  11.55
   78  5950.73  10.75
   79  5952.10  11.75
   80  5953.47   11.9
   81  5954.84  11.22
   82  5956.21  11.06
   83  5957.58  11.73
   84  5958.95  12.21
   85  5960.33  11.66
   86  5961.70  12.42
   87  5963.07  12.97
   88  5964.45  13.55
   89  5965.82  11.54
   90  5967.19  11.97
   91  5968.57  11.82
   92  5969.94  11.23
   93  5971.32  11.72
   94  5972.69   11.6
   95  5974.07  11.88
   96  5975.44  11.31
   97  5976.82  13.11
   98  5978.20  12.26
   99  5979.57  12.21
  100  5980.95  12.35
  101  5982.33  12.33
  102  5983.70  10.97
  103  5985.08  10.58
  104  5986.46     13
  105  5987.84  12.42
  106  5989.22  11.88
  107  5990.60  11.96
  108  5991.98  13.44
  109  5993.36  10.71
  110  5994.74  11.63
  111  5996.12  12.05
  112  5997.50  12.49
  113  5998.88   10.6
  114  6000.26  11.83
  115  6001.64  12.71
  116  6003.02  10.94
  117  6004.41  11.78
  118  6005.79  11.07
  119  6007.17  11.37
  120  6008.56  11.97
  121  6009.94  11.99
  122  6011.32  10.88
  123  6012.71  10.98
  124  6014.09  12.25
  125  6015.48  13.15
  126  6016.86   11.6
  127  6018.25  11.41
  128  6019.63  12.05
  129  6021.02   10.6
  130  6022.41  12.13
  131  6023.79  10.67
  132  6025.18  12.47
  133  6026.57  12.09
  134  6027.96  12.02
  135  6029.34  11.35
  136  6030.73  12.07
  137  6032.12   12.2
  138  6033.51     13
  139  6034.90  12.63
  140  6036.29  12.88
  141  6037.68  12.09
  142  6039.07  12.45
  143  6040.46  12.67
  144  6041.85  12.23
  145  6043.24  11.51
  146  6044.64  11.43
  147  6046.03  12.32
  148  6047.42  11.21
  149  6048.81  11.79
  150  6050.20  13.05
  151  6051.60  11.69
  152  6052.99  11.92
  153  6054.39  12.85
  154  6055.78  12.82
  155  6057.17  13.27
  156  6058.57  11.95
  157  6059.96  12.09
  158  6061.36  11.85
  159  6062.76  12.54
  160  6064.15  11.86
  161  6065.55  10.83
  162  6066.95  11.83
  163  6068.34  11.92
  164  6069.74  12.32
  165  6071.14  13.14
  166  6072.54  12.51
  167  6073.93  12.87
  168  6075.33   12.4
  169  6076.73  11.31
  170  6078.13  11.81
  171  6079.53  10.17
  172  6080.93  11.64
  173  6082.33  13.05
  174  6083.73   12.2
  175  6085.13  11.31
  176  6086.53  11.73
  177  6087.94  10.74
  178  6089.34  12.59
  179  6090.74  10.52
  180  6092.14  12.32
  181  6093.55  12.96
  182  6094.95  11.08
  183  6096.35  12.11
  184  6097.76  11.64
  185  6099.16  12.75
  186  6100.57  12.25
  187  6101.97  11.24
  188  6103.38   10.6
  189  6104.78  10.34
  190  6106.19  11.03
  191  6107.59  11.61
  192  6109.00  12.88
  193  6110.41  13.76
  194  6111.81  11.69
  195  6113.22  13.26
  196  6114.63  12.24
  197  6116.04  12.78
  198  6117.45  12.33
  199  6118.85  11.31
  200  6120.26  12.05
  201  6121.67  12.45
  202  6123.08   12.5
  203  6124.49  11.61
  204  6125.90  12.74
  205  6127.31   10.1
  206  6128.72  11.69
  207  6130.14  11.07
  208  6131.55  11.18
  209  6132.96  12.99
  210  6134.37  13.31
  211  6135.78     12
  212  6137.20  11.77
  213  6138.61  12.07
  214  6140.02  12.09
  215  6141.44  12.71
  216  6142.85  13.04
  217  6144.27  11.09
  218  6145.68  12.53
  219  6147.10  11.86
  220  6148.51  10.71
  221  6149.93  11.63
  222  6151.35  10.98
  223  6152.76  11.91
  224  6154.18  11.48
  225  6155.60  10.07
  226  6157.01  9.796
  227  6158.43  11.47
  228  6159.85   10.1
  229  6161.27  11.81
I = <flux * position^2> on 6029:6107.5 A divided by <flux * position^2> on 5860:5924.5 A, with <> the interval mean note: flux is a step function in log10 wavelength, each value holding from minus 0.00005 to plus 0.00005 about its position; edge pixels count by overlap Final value 1.15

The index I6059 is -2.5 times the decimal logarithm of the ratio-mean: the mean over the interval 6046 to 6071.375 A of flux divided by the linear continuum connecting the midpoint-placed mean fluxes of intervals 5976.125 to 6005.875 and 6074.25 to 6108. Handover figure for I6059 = -0.037 mag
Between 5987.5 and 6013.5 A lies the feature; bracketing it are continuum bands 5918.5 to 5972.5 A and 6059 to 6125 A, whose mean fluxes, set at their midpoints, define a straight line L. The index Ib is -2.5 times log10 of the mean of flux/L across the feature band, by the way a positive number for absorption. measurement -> 0.00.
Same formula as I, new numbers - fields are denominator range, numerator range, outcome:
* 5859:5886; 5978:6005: 1.07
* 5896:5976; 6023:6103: 1.09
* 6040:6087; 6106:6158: 1.01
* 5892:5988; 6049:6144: 1.11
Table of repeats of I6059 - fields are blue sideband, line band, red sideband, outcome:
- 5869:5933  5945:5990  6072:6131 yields -0.058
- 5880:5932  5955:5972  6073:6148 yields -0.085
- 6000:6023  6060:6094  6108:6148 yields 0.003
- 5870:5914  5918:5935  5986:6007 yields -0.044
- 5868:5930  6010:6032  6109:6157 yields -0.028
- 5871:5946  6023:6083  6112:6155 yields -0.044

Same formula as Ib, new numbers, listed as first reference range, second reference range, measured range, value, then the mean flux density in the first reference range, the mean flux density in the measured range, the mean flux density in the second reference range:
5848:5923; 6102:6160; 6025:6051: -0.06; 11.2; 12.2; 11.8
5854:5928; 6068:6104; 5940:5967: -0.04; 11.1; 11.8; 11.9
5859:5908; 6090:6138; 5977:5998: -0.06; 10.9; 12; 11.9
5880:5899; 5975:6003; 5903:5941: -0.10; 9.7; 11.4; 12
